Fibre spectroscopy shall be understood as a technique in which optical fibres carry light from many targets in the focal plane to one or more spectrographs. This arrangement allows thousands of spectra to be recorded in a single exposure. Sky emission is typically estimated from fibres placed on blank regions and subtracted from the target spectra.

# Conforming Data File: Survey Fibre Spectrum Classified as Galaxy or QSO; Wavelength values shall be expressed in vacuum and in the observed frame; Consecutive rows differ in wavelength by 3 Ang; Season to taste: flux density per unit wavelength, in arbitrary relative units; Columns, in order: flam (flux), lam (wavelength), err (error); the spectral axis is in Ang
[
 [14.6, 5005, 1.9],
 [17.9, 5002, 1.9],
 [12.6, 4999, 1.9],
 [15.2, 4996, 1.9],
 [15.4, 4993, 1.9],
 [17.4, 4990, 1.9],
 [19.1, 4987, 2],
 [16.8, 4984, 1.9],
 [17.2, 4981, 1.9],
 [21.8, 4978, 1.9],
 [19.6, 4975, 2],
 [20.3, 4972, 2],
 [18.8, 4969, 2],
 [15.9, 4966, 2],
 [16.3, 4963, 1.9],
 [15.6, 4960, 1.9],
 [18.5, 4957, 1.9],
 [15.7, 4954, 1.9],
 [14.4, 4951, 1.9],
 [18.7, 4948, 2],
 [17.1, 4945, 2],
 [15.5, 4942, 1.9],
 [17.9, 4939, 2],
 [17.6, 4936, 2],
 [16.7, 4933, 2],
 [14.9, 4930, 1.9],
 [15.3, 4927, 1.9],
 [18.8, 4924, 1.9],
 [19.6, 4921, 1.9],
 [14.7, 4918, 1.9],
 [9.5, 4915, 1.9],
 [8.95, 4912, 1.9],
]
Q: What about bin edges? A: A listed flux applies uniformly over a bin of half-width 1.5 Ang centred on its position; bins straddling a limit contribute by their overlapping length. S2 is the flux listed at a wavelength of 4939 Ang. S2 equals 17.9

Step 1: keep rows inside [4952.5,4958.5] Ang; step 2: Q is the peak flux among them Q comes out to 18.5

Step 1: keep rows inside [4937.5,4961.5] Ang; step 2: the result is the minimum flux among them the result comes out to 14.4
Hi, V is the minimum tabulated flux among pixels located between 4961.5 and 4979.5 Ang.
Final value 15.9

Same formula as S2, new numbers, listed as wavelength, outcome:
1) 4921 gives 19.6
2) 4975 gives 19.6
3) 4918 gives 14.7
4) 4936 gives 17.6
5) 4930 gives 14.9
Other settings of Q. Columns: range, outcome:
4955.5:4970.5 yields 18.8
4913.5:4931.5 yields 19.6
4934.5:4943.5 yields 17.9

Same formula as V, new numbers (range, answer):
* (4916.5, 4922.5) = 14.7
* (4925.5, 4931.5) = 14.9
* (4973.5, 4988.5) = 16.8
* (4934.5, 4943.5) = 15.5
